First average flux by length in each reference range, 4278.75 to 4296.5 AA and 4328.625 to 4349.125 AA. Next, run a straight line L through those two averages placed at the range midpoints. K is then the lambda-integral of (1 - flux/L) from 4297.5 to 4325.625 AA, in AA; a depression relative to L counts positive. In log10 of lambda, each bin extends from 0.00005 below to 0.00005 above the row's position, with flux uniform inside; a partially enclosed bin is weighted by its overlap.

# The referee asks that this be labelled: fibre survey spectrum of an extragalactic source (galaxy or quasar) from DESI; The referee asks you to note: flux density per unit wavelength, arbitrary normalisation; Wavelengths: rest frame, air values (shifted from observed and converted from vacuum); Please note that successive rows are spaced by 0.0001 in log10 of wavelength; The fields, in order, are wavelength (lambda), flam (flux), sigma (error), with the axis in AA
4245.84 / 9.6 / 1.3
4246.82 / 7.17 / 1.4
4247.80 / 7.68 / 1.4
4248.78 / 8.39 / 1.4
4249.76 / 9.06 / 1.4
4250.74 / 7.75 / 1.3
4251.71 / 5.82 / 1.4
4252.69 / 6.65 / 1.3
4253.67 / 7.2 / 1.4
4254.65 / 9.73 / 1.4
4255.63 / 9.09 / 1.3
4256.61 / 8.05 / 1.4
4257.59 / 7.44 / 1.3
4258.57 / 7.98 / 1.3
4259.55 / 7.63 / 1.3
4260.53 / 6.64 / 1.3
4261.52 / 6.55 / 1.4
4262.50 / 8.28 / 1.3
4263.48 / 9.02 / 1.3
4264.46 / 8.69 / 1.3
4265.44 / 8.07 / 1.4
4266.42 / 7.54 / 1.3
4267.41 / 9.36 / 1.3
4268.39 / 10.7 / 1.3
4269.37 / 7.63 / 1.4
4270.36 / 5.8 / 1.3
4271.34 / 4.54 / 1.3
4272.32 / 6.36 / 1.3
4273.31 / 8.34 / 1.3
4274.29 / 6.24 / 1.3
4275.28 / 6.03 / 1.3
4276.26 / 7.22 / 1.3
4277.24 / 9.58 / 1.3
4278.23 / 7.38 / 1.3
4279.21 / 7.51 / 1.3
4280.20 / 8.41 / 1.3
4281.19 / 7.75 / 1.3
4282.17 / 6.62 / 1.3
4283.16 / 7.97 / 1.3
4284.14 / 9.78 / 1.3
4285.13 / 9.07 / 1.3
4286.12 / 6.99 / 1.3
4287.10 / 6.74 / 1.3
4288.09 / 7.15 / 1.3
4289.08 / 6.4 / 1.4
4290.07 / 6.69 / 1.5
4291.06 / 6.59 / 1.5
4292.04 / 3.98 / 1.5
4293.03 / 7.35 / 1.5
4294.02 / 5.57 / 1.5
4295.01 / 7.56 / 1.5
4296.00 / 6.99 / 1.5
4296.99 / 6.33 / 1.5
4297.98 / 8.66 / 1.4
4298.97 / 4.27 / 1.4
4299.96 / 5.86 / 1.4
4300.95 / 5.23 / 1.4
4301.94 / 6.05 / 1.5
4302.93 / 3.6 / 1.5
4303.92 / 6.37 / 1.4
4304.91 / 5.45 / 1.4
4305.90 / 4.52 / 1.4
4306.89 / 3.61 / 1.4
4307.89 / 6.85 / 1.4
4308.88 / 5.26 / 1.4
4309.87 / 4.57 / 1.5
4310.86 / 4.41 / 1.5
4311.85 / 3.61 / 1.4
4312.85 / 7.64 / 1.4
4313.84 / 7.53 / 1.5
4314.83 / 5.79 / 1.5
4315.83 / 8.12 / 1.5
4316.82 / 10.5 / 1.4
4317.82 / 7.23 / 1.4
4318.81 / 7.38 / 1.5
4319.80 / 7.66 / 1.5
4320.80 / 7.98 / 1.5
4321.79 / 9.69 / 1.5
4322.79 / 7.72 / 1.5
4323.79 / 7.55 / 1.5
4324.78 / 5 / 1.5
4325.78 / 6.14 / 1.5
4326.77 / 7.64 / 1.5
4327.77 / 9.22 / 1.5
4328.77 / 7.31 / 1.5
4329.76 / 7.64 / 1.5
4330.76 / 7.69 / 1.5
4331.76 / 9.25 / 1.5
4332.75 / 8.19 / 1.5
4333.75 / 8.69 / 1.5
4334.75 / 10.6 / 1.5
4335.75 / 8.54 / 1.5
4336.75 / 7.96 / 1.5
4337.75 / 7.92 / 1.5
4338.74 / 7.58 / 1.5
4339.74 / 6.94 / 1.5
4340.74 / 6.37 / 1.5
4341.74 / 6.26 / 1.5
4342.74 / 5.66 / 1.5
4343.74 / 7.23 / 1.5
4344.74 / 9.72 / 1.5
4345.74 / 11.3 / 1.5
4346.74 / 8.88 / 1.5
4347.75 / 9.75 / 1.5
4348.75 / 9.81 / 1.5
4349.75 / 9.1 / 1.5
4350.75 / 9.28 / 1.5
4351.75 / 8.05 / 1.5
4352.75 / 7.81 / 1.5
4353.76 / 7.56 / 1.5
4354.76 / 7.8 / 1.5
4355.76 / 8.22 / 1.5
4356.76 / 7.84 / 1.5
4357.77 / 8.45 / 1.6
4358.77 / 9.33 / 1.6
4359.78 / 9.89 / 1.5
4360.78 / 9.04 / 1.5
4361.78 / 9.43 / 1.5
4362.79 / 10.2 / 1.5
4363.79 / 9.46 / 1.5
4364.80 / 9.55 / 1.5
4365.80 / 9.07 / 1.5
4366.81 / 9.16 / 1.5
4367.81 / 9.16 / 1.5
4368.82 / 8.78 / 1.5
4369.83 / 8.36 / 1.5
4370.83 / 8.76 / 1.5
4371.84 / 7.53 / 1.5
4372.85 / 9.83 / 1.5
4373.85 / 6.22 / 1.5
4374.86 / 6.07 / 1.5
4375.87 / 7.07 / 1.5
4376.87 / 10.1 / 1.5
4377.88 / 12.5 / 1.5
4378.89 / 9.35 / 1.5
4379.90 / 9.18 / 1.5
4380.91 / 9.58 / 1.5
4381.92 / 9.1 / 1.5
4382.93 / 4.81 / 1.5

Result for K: 4.9 AA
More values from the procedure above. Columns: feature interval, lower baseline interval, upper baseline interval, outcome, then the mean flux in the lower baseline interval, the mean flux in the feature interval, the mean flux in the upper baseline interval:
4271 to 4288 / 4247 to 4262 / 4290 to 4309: -2.10 AA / 7.7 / 7.46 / 5.83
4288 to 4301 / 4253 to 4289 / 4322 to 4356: 2.50 AA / 7.73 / 6.34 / 8.08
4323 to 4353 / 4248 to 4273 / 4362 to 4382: 1.71 AA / 7.76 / 8.1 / 8.95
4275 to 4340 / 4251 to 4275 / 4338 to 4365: 8.27 AA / 7.63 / 7.05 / 8.52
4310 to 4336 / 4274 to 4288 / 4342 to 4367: 2.35 AA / 7.67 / 7.59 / 8.83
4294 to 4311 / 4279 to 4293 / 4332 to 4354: 4.30 AA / 7.26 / 5.65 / 8.35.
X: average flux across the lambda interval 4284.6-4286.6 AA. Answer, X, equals 8.04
